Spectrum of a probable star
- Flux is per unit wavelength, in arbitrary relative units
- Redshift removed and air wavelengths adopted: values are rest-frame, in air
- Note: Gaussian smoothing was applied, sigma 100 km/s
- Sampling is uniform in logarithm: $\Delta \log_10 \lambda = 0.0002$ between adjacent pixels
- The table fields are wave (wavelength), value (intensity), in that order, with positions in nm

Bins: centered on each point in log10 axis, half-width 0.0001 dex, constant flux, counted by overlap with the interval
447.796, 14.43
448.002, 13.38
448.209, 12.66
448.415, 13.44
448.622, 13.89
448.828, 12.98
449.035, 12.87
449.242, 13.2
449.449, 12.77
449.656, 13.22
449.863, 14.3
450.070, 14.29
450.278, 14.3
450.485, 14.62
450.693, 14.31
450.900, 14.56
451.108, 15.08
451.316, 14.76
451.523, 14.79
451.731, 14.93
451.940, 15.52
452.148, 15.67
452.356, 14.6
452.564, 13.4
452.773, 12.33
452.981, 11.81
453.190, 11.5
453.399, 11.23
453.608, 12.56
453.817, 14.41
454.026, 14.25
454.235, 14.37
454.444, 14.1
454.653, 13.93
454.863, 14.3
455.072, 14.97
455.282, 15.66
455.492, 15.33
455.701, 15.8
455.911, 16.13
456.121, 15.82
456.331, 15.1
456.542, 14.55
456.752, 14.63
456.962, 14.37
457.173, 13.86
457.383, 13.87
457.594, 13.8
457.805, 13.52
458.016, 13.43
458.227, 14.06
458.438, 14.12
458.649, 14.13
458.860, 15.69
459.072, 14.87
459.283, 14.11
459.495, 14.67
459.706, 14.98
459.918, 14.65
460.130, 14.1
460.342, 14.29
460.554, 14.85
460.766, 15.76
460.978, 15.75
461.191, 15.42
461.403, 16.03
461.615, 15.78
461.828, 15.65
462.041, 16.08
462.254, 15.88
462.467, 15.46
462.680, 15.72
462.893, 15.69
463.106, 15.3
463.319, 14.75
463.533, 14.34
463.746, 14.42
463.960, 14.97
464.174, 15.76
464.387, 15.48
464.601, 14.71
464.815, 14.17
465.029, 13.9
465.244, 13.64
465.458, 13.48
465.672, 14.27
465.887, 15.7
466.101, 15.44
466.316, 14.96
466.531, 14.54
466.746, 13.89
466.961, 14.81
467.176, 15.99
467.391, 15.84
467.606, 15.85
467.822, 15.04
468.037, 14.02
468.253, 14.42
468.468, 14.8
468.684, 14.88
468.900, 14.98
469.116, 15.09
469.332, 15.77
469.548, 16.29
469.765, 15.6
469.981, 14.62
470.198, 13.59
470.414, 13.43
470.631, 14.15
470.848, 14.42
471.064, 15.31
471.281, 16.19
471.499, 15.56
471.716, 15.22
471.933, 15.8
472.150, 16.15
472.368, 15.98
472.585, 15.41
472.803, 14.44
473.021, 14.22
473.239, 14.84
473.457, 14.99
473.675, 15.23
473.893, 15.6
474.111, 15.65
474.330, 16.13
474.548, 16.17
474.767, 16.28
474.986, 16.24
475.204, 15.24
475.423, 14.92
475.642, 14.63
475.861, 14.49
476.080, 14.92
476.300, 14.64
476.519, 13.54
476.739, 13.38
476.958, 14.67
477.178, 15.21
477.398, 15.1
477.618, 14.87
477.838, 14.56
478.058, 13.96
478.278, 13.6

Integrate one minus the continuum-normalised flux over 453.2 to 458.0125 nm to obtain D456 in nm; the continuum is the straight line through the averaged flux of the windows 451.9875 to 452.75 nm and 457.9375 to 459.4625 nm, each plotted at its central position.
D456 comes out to 0.02 nm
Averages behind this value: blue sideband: 14.4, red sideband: 14.4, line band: 14.3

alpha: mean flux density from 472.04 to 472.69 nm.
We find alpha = 15.9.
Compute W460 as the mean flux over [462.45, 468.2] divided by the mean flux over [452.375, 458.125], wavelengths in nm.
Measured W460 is 1.1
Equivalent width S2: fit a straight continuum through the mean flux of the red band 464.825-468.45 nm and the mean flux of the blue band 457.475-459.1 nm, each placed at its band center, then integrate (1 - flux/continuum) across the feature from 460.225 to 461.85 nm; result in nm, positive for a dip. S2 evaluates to -0.12 nm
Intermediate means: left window 14.2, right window 14.7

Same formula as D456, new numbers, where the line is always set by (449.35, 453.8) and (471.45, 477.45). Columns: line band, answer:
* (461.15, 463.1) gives -0.17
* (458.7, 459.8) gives -0.04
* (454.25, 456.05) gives -0.12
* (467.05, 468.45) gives -0.04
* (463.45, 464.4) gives -0.03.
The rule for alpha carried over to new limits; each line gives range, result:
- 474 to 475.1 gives 16.1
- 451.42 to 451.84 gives 14.8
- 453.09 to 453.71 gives 11.8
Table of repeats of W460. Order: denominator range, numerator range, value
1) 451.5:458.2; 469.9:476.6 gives 1.06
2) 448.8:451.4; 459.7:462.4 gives 1.10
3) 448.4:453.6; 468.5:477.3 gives 1.10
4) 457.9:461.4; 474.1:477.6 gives 1.02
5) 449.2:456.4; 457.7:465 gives 1.05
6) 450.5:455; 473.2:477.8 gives 1.08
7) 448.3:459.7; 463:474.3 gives 1.06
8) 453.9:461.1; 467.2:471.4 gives 1.02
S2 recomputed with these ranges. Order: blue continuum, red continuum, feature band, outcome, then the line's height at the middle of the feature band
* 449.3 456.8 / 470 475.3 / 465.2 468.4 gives 0.03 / 15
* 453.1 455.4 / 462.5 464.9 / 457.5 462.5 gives -0.11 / 14.6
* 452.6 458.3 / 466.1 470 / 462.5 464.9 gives -0.05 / 14.7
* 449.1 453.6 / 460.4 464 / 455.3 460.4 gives 0.06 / 14.8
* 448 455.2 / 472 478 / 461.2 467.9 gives -0.26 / 14.5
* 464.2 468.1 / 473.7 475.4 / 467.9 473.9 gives 0.14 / 15.4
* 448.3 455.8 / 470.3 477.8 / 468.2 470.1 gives -0.04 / 14.8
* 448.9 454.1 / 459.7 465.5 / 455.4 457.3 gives -0.09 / 14.3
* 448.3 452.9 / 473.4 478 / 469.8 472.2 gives -0.01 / 14.9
